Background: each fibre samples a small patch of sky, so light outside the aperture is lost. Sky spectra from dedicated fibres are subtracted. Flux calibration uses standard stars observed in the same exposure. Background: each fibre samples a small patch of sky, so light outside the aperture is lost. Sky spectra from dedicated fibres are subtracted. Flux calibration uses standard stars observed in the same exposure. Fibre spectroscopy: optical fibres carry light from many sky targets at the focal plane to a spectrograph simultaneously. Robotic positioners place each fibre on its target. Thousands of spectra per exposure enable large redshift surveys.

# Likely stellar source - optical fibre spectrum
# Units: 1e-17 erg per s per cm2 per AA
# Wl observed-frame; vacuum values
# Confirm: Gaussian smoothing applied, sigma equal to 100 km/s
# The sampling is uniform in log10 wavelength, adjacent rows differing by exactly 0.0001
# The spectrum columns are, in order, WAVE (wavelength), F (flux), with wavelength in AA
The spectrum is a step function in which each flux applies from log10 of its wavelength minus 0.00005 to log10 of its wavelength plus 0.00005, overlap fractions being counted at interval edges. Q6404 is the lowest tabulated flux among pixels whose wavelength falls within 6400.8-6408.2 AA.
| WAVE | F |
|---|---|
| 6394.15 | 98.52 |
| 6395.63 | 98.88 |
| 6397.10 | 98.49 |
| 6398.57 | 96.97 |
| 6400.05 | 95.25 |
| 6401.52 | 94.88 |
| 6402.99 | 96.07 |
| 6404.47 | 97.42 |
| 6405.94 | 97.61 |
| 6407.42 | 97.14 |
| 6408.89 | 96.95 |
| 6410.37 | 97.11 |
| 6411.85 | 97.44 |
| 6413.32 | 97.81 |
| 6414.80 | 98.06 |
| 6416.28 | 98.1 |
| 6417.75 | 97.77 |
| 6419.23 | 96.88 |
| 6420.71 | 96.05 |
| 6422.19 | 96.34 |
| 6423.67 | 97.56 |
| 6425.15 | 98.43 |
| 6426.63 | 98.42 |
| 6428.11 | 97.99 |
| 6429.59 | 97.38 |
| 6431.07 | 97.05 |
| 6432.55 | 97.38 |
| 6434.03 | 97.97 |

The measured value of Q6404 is 94.88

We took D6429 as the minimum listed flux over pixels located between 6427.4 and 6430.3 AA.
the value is 97.38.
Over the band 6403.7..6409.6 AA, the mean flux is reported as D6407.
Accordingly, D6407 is 97.3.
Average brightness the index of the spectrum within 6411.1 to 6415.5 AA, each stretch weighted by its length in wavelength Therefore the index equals 97.8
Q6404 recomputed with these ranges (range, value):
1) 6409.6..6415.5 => 97.11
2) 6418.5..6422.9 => 96.05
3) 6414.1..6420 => 96.88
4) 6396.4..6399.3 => 96.97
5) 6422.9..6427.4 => 97.56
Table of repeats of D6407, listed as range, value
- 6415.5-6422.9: 97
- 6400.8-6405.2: 96.1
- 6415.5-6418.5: 98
